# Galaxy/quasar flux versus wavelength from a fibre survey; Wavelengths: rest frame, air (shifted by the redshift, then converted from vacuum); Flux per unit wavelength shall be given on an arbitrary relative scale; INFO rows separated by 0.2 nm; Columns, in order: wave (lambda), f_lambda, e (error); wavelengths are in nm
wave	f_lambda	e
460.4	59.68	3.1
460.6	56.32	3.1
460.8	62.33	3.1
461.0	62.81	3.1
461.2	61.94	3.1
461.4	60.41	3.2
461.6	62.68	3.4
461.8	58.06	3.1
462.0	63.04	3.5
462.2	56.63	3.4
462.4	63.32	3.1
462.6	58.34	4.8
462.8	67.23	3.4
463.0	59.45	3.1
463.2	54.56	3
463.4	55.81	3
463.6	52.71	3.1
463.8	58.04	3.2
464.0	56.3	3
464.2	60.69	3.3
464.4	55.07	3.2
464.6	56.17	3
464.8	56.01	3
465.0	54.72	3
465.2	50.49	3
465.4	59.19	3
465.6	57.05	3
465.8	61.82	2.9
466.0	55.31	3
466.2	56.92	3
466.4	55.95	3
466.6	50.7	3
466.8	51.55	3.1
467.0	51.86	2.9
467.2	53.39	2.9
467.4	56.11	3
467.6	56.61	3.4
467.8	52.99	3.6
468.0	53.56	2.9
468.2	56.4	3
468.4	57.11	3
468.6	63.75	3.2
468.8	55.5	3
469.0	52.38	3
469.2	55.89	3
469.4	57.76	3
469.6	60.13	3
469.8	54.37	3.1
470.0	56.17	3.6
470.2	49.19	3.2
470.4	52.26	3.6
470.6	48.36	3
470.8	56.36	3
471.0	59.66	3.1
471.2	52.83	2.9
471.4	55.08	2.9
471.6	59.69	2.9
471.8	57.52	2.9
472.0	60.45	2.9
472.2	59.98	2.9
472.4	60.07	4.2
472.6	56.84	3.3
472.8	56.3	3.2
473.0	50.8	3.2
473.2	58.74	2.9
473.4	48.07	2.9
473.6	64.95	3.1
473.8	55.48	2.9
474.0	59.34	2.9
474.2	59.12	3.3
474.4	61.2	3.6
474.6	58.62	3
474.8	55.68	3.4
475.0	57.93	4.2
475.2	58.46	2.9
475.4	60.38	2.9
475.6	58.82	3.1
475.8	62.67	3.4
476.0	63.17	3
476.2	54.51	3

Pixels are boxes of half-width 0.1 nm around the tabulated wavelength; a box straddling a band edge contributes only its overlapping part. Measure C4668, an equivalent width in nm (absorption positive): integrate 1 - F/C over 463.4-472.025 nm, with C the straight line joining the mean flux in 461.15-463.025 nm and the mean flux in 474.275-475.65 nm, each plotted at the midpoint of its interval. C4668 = 0.64 nm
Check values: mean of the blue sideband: 61.2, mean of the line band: 55.6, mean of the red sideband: 58.7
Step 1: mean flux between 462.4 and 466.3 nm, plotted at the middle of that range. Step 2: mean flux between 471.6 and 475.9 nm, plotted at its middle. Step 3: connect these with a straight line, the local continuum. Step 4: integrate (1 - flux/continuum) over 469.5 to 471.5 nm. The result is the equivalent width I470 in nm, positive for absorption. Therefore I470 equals 0.12 nm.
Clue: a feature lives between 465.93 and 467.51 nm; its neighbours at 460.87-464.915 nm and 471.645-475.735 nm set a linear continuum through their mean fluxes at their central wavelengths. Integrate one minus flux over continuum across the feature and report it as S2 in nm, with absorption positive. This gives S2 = 0.13 nm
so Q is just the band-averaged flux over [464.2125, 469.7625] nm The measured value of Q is 55.8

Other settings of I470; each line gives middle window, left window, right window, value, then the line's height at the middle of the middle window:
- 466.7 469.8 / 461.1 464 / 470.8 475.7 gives 0.151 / 58.5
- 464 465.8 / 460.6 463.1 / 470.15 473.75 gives 0.094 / 59.6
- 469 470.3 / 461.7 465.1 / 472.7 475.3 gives 0.051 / 57.6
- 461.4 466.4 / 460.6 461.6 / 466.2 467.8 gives -0.007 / 57.8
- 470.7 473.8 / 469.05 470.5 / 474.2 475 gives -0.017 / 56.8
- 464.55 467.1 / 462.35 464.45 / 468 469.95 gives 0.109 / 57.6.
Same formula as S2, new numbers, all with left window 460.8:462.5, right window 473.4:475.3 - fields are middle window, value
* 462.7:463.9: 0.06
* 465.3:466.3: 0.04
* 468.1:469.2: 0.05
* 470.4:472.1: 0.09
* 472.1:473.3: 0.03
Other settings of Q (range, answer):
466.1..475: 56.1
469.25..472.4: 56.1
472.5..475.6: 57.5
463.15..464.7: 56.2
